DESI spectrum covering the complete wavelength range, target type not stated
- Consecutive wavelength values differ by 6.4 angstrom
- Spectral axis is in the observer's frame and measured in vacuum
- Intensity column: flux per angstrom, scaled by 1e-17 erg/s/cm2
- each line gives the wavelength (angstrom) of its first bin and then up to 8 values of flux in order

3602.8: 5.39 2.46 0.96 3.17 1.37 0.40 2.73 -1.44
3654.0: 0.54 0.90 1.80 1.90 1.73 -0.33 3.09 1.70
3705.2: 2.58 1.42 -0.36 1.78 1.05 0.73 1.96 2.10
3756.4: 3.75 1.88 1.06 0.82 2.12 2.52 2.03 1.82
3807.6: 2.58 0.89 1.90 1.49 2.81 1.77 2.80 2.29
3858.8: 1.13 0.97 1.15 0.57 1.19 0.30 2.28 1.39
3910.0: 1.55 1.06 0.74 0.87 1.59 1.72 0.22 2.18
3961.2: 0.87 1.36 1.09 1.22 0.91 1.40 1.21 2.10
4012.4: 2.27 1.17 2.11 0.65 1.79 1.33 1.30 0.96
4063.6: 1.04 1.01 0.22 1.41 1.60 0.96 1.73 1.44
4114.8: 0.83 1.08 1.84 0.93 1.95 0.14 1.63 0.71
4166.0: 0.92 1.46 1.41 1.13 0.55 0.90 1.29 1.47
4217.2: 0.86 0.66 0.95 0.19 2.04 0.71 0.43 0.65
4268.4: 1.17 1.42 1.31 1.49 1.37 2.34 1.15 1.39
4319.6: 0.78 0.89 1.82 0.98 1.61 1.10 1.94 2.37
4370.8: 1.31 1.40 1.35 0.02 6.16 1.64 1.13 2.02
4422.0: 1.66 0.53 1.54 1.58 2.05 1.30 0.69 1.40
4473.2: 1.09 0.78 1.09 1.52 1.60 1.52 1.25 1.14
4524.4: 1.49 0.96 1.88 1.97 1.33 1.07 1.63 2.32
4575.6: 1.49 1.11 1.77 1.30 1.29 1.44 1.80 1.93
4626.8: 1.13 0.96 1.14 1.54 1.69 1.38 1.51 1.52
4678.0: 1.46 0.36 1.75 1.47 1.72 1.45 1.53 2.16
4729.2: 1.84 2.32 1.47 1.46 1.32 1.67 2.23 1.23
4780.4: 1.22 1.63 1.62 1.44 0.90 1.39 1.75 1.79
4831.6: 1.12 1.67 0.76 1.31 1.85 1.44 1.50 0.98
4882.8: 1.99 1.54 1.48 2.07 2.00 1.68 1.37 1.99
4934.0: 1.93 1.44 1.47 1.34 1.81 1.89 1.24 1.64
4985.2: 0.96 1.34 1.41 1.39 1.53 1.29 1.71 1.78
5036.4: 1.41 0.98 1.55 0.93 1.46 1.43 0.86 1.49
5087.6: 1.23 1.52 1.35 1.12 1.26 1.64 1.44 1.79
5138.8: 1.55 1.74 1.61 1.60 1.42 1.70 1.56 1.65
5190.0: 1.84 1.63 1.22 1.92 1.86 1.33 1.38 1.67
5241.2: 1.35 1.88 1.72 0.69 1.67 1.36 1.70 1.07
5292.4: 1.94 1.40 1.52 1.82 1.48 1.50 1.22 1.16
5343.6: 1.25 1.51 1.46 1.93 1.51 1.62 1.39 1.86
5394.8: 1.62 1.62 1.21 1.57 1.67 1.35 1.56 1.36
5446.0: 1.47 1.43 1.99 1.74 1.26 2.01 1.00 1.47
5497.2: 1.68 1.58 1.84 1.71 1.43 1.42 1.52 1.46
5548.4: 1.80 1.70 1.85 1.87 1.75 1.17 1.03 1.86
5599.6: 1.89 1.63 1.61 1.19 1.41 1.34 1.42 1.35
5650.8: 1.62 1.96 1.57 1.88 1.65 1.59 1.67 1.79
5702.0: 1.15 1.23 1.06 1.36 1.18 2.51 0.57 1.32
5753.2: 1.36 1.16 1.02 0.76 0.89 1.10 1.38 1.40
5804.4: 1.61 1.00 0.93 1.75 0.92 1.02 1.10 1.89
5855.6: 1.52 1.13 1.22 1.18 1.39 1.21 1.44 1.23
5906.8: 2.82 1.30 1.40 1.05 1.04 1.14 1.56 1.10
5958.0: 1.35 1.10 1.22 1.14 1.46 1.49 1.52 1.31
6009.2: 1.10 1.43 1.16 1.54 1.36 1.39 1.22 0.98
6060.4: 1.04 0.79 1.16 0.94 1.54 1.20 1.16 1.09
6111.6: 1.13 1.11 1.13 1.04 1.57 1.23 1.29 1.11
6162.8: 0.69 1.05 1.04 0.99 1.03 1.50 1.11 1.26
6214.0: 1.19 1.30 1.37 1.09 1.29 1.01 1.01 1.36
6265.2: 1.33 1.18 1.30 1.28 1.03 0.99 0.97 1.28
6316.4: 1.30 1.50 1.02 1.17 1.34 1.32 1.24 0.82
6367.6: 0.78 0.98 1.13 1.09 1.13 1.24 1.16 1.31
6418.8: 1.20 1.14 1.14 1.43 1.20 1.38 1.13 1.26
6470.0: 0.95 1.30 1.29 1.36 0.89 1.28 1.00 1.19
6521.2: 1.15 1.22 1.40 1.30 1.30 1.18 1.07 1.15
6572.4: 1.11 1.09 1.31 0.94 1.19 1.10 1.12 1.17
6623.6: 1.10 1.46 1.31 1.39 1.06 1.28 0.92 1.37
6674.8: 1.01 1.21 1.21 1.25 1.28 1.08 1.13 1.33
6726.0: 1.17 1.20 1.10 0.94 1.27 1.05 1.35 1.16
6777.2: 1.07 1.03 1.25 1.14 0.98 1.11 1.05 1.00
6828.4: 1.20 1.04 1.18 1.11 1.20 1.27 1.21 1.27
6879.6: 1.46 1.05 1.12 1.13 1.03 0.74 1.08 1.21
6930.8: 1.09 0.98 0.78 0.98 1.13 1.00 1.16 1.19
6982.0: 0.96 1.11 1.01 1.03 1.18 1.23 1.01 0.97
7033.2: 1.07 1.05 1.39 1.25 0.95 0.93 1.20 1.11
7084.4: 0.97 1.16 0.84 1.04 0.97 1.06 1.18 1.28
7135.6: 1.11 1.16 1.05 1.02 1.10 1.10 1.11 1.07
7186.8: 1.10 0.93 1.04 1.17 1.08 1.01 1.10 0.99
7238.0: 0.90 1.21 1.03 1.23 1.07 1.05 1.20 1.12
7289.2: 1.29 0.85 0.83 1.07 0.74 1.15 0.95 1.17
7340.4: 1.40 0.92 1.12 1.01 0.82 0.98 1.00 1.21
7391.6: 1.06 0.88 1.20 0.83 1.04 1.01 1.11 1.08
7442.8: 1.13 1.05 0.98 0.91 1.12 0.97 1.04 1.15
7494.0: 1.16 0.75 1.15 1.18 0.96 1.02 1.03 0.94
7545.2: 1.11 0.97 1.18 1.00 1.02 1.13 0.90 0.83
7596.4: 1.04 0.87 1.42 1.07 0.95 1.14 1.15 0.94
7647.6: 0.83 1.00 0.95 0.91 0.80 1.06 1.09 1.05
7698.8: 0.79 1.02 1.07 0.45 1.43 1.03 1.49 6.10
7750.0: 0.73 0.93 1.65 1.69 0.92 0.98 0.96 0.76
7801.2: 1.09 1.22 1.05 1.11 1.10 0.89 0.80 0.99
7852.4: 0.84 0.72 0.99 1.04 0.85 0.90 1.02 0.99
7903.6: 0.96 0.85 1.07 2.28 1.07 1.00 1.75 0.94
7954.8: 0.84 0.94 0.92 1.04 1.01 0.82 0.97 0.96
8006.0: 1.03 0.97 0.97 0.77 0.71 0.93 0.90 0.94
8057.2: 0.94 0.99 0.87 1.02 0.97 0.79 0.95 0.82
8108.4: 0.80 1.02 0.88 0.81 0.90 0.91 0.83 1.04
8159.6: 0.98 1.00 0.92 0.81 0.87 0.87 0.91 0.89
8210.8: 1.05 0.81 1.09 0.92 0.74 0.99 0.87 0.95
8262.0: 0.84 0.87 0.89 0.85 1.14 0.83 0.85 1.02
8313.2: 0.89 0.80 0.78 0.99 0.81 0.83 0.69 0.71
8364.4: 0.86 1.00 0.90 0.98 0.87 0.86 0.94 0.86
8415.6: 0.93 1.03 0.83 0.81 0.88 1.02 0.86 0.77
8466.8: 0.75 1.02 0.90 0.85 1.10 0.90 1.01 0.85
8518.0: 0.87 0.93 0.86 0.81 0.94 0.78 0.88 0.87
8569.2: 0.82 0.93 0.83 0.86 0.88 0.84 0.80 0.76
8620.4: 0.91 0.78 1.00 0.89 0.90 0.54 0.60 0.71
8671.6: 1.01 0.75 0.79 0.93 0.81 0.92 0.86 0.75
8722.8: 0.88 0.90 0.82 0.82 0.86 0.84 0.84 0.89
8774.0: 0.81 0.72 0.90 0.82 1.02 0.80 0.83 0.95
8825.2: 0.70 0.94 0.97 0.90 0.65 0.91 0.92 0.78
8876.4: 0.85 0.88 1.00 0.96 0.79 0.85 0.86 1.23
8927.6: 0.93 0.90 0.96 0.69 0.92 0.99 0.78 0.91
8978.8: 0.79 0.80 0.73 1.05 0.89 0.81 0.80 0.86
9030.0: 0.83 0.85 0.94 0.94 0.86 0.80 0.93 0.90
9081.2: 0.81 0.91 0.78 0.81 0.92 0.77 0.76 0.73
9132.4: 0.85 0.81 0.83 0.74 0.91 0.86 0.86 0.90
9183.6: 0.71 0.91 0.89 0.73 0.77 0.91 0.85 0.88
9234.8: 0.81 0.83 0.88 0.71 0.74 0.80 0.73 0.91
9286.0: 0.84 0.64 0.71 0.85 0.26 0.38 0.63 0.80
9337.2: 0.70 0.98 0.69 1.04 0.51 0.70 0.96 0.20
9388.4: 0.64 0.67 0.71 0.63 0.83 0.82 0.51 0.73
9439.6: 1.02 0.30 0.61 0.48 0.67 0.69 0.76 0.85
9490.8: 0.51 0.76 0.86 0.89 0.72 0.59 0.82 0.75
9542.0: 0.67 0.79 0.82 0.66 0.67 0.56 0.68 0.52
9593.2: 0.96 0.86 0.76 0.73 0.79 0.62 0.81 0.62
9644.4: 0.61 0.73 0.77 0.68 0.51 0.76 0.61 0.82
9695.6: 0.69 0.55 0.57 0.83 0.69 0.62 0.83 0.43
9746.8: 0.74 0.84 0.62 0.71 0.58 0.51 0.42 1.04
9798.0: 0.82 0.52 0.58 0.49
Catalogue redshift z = 0.18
